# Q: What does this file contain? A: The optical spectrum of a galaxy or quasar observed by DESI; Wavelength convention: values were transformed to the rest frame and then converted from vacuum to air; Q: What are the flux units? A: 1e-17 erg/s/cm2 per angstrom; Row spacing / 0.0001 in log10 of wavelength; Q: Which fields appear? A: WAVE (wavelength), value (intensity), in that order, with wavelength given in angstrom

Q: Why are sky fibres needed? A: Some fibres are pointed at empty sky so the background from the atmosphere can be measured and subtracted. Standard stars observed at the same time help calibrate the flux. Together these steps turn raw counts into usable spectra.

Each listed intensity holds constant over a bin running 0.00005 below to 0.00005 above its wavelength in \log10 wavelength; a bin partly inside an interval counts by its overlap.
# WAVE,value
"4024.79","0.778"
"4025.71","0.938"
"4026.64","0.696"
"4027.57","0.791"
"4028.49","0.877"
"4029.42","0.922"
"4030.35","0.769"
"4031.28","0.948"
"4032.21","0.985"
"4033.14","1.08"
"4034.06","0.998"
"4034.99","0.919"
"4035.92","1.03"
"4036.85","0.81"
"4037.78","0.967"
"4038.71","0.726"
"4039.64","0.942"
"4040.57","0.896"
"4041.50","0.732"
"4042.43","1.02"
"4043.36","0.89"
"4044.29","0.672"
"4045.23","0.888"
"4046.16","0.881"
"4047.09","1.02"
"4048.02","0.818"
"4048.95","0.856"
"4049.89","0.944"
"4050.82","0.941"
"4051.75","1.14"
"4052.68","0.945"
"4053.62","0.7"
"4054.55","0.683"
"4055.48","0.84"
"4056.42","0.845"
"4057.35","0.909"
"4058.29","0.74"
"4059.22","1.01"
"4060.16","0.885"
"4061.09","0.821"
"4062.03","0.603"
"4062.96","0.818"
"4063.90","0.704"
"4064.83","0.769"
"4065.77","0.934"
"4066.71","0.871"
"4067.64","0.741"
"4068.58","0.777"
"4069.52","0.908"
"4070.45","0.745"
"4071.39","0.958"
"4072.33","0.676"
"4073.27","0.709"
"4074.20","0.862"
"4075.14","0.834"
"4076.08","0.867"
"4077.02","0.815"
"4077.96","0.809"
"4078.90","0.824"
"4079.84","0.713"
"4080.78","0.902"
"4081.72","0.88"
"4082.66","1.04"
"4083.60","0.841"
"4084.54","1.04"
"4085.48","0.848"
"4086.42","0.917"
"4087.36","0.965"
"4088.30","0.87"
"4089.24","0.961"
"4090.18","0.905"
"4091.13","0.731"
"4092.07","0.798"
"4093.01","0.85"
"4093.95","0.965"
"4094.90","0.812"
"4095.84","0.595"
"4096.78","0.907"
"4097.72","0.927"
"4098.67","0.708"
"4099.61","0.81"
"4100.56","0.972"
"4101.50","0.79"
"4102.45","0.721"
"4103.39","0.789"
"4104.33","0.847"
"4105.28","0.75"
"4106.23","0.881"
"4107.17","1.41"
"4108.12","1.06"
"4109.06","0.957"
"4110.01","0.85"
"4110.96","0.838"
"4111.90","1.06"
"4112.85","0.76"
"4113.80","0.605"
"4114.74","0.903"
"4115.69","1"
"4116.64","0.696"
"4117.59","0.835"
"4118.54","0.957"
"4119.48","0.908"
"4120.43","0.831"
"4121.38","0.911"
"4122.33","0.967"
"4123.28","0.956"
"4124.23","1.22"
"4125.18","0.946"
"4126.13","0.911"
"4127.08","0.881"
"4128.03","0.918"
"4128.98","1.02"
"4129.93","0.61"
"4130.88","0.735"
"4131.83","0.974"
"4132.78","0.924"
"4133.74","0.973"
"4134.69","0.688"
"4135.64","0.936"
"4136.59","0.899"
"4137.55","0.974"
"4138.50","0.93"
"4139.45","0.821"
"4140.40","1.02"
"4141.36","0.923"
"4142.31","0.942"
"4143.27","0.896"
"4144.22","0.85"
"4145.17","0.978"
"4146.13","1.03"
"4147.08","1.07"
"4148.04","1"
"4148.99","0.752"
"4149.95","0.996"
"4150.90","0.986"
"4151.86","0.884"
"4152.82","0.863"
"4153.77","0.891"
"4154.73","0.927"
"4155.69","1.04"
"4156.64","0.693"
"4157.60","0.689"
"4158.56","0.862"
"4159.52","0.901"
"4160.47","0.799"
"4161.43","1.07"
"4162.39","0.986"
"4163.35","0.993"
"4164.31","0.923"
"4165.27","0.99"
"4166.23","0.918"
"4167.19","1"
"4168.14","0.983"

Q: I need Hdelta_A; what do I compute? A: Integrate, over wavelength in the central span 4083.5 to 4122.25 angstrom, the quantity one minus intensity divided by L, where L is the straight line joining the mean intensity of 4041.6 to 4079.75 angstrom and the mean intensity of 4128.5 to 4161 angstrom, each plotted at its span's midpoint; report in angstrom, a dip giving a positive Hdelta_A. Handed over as -0.3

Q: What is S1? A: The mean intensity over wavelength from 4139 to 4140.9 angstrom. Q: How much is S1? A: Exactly 0.92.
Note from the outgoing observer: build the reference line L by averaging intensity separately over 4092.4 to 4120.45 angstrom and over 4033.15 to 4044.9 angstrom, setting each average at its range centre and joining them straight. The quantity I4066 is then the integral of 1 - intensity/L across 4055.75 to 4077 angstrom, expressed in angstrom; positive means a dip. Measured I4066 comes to 1.5 angstrom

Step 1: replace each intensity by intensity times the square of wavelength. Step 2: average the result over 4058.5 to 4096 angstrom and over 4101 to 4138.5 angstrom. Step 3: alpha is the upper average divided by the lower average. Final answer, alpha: 1.1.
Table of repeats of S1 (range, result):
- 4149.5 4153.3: 0.933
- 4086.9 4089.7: 0.933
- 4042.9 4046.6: 0.831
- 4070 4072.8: 0.792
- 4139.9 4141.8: 0.969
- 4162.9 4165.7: 0.967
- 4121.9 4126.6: 1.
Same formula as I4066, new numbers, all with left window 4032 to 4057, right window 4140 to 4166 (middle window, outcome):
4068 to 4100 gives 2.1 angstrom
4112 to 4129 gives 0.2 angstrom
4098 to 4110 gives 0.3 angstrom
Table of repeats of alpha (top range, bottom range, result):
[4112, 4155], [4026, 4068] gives 1.09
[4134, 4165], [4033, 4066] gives 1.10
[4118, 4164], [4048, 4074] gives 1.14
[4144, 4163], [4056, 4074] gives 1.18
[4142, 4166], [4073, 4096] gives 1.11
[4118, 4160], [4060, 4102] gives 1.12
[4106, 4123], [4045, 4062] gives 1.08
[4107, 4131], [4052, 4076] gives 1.15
